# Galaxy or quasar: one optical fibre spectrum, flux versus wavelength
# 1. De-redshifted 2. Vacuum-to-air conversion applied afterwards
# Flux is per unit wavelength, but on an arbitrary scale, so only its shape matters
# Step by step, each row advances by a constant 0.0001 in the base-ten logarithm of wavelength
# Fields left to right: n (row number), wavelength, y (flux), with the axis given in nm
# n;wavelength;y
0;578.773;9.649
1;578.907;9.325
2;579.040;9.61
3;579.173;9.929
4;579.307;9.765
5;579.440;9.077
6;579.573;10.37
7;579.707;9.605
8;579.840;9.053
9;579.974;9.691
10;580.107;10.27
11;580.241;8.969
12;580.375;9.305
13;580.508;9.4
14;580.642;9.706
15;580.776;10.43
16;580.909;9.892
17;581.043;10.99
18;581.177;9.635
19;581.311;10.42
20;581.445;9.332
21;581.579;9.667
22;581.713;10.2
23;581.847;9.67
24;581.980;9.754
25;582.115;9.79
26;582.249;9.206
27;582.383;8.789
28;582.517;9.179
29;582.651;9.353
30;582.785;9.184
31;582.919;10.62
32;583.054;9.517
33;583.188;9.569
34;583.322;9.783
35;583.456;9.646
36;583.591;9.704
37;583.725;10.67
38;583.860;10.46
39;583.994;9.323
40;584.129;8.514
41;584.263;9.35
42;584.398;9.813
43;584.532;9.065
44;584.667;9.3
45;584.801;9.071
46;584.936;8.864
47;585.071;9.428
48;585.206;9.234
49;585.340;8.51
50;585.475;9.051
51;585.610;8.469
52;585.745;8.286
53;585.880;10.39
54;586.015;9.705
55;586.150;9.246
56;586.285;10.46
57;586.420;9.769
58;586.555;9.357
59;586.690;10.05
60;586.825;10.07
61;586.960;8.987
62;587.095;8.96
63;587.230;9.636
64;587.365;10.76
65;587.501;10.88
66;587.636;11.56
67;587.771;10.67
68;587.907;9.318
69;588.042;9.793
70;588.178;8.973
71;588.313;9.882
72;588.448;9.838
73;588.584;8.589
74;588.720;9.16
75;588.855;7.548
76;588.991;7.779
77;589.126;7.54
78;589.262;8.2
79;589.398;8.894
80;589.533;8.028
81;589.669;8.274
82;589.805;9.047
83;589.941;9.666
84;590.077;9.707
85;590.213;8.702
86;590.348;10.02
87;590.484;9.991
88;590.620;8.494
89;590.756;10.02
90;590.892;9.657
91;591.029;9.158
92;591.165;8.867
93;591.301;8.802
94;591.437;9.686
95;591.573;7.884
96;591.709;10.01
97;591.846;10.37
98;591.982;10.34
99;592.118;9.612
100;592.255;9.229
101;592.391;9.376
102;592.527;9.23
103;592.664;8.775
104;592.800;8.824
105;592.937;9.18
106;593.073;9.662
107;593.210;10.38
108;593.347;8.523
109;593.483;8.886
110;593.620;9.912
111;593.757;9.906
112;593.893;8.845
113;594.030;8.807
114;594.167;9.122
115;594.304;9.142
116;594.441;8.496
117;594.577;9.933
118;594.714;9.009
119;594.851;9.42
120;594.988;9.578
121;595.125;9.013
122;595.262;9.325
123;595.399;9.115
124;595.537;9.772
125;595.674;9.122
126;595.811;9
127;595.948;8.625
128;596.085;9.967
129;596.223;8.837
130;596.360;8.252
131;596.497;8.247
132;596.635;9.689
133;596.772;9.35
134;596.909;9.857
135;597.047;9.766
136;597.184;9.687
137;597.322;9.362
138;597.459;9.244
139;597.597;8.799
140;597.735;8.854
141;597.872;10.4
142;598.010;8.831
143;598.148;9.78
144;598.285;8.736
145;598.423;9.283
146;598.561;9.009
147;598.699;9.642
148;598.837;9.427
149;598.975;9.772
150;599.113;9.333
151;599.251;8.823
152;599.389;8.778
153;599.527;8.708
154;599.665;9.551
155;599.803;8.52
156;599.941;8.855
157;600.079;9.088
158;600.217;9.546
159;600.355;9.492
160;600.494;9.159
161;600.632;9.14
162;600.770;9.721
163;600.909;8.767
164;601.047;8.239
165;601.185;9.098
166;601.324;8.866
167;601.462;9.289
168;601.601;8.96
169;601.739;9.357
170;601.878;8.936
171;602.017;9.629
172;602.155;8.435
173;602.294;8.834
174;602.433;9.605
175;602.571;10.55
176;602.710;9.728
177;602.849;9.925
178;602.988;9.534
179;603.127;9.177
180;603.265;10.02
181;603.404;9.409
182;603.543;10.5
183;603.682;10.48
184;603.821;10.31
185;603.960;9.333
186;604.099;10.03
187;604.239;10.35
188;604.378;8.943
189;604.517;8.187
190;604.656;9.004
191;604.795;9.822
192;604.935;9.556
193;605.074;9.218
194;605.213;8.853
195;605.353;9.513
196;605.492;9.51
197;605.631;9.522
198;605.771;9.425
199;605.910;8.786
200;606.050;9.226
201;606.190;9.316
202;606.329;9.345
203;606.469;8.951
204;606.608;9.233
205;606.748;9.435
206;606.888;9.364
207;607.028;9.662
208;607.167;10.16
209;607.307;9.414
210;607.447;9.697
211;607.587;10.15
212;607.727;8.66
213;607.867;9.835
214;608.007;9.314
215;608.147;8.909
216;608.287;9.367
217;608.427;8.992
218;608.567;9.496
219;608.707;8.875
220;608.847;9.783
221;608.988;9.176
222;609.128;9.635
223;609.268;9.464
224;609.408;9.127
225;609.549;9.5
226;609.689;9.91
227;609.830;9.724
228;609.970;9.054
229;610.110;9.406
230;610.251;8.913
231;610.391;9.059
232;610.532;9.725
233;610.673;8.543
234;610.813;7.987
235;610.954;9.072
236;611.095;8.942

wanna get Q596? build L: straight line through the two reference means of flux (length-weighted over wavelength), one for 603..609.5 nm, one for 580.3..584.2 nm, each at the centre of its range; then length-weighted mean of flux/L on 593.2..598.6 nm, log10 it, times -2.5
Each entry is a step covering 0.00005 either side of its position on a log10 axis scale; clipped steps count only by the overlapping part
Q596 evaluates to 0.04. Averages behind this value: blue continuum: 9.71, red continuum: 9.45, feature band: 9.24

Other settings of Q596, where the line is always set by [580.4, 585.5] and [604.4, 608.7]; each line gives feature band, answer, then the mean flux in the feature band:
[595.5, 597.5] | 0.02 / 9.25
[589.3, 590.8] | 0.04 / 9.14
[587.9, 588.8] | 0.02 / 9.35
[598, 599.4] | 0.02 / 9.25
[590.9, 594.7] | 0.02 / 9.3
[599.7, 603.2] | 0.02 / 9.22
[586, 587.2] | -0.01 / 9.62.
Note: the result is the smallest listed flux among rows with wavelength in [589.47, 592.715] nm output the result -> 7.884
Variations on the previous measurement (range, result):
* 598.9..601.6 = 8.239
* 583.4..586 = 8.286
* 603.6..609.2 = 8.187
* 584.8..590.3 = 7.54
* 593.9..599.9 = 8.247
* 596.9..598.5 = 8.736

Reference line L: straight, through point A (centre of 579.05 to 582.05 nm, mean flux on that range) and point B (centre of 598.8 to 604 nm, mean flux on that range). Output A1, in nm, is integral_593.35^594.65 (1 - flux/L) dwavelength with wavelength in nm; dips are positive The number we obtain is 0.04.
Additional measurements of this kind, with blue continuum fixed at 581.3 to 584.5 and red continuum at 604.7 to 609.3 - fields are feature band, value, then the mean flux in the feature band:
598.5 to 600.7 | 0.065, 9.18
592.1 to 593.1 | 0.035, 9.2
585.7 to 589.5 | 0.059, 9.43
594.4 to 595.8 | 0.032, 9.28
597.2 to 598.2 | 0.015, 9.33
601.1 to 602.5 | 0.051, 9.09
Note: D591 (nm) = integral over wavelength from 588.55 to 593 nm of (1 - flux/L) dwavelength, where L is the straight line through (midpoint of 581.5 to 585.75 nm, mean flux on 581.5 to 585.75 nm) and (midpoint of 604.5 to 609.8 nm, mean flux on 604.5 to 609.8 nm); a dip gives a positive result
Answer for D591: 0.17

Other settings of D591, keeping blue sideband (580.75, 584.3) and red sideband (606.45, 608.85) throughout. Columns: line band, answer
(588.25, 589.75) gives 0.17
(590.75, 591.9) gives 0.03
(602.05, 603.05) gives -0.01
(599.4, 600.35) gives 0.04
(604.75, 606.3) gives 0.02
